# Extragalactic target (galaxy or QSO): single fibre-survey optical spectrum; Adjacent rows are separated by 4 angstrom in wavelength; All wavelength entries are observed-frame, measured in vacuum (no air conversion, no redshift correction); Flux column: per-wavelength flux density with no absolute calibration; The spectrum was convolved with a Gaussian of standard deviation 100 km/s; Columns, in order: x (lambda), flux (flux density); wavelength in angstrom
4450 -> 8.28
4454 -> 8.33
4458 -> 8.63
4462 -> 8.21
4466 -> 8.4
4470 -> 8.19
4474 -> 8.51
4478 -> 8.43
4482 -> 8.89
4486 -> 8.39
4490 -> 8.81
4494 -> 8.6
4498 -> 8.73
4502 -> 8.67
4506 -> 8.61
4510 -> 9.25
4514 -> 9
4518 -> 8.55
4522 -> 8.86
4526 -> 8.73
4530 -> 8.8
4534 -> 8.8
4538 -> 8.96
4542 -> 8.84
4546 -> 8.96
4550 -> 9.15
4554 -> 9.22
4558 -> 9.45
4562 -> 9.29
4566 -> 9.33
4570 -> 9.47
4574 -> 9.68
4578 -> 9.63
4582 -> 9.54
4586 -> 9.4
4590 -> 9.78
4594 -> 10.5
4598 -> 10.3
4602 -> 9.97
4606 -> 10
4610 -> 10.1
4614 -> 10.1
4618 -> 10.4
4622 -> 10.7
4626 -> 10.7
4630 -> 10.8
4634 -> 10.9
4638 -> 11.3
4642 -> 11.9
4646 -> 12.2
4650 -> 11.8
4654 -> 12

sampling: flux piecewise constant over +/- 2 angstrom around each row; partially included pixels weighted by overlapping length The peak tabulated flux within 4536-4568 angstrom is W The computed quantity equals 9.45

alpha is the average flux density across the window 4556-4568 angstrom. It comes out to 9.36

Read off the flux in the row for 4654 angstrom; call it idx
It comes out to 12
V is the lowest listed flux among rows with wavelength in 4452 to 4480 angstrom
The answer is 8.19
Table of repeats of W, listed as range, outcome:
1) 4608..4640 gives 11.3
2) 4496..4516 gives 9.25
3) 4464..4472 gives 8.4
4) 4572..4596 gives 10.5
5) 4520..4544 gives 8.96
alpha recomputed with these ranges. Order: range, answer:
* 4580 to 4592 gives 9.57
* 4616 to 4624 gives 10.6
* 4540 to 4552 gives 8.98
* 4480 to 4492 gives 8.7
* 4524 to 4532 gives 8.77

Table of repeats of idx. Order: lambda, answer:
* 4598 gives 10.3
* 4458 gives 8.63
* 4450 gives 8.28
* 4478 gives 8.43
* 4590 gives 9.78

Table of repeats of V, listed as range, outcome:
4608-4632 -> 10.1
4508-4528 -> 8.55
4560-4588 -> 9.29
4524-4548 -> 8.73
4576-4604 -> 9.4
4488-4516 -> 8.6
